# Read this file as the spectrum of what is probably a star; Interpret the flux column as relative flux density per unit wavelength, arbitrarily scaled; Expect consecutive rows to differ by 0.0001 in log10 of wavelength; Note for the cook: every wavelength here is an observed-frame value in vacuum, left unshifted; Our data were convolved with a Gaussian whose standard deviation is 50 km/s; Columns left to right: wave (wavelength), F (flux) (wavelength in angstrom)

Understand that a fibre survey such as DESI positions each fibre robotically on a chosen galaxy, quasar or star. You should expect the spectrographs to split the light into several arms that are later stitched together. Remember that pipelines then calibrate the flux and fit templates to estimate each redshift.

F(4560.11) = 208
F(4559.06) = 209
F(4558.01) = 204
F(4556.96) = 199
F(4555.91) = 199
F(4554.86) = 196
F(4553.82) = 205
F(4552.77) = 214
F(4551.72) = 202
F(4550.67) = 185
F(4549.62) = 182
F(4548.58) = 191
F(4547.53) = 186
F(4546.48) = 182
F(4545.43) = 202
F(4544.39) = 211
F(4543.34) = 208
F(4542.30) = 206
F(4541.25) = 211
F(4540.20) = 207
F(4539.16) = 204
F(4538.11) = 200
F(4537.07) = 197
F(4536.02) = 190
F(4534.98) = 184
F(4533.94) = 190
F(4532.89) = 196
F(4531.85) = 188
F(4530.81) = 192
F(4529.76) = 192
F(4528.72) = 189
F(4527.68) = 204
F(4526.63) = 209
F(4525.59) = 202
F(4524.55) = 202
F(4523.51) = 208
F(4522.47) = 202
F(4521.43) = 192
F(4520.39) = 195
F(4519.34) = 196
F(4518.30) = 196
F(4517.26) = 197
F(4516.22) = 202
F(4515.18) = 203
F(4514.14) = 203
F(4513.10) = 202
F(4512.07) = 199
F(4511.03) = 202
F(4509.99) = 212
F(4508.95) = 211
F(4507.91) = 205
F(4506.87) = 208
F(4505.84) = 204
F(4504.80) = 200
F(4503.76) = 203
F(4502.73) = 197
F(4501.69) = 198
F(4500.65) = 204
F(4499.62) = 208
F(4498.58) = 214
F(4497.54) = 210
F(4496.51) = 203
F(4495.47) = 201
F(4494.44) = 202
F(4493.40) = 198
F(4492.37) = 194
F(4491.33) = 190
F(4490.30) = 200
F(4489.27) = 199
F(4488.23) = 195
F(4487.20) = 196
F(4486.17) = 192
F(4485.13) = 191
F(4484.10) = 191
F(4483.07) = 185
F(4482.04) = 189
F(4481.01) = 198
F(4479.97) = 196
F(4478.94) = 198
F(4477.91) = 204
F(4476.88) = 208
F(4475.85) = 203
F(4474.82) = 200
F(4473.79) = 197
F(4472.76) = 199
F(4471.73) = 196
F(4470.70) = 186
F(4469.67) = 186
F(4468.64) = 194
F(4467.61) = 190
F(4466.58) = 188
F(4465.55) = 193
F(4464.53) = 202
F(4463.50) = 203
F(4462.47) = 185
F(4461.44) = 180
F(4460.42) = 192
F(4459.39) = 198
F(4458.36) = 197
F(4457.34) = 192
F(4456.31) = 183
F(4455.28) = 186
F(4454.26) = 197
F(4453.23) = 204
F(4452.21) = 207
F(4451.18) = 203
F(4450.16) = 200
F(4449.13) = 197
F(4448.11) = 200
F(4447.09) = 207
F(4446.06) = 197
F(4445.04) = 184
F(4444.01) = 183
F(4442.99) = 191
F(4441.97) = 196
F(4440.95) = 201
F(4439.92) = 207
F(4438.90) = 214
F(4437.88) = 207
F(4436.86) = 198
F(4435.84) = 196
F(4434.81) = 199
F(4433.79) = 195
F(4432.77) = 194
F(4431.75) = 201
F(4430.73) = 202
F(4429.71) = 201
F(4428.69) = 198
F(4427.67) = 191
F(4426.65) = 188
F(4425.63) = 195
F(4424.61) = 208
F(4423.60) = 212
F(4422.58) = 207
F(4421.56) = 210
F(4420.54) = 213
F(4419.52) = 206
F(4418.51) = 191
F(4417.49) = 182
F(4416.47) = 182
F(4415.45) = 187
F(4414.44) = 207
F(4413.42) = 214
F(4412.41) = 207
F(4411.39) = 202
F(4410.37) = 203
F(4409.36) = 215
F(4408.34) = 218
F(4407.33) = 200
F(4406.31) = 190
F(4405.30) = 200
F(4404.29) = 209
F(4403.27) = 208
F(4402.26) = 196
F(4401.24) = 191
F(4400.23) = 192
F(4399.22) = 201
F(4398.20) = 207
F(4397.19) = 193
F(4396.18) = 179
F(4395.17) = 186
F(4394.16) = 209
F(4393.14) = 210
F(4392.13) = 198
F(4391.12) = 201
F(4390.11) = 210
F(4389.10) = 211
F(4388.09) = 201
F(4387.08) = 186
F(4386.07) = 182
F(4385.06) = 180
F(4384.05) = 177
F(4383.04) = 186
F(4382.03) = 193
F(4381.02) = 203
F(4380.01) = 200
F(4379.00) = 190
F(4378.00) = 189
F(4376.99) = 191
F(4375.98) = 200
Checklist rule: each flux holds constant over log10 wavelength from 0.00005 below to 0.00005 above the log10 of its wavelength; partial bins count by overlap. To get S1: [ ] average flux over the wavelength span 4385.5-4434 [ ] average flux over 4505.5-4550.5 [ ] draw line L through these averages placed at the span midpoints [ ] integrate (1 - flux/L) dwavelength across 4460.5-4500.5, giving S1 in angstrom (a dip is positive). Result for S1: 0.57 angstrom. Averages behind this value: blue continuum 200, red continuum 199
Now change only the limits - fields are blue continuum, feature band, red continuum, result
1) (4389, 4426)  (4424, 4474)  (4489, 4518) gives 1.4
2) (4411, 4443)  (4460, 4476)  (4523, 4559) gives 0.5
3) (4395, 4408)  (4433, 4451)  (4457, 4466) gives -0.3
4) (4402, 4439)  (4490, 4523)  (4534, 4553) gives -0.5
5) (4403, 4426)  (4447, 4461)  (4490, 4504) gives 0.4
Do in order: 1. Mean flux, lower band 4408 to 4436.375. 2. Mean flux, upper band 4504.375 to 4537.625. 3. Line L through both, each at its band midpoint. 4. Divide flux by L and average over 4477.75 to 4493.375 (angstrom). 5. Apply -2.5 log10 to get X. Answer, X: 0.03 mag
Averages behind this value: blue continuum 201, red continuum 199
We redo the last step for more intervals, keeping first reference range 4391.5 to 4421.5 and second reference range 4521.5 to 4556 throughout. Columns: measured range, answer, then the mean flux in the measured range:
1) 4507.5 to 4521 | -0.017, 202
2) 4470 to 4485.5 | 0.016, 196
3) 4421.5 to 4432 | -0.006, 201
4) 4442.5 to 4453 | 0.012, 197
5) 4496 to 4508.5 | -0.032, 205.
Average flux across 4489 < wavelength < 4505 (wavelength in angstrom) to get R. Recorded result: 201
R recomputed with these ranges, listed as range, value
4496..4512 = 205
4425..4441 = 199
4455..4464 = 191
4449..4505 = 197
